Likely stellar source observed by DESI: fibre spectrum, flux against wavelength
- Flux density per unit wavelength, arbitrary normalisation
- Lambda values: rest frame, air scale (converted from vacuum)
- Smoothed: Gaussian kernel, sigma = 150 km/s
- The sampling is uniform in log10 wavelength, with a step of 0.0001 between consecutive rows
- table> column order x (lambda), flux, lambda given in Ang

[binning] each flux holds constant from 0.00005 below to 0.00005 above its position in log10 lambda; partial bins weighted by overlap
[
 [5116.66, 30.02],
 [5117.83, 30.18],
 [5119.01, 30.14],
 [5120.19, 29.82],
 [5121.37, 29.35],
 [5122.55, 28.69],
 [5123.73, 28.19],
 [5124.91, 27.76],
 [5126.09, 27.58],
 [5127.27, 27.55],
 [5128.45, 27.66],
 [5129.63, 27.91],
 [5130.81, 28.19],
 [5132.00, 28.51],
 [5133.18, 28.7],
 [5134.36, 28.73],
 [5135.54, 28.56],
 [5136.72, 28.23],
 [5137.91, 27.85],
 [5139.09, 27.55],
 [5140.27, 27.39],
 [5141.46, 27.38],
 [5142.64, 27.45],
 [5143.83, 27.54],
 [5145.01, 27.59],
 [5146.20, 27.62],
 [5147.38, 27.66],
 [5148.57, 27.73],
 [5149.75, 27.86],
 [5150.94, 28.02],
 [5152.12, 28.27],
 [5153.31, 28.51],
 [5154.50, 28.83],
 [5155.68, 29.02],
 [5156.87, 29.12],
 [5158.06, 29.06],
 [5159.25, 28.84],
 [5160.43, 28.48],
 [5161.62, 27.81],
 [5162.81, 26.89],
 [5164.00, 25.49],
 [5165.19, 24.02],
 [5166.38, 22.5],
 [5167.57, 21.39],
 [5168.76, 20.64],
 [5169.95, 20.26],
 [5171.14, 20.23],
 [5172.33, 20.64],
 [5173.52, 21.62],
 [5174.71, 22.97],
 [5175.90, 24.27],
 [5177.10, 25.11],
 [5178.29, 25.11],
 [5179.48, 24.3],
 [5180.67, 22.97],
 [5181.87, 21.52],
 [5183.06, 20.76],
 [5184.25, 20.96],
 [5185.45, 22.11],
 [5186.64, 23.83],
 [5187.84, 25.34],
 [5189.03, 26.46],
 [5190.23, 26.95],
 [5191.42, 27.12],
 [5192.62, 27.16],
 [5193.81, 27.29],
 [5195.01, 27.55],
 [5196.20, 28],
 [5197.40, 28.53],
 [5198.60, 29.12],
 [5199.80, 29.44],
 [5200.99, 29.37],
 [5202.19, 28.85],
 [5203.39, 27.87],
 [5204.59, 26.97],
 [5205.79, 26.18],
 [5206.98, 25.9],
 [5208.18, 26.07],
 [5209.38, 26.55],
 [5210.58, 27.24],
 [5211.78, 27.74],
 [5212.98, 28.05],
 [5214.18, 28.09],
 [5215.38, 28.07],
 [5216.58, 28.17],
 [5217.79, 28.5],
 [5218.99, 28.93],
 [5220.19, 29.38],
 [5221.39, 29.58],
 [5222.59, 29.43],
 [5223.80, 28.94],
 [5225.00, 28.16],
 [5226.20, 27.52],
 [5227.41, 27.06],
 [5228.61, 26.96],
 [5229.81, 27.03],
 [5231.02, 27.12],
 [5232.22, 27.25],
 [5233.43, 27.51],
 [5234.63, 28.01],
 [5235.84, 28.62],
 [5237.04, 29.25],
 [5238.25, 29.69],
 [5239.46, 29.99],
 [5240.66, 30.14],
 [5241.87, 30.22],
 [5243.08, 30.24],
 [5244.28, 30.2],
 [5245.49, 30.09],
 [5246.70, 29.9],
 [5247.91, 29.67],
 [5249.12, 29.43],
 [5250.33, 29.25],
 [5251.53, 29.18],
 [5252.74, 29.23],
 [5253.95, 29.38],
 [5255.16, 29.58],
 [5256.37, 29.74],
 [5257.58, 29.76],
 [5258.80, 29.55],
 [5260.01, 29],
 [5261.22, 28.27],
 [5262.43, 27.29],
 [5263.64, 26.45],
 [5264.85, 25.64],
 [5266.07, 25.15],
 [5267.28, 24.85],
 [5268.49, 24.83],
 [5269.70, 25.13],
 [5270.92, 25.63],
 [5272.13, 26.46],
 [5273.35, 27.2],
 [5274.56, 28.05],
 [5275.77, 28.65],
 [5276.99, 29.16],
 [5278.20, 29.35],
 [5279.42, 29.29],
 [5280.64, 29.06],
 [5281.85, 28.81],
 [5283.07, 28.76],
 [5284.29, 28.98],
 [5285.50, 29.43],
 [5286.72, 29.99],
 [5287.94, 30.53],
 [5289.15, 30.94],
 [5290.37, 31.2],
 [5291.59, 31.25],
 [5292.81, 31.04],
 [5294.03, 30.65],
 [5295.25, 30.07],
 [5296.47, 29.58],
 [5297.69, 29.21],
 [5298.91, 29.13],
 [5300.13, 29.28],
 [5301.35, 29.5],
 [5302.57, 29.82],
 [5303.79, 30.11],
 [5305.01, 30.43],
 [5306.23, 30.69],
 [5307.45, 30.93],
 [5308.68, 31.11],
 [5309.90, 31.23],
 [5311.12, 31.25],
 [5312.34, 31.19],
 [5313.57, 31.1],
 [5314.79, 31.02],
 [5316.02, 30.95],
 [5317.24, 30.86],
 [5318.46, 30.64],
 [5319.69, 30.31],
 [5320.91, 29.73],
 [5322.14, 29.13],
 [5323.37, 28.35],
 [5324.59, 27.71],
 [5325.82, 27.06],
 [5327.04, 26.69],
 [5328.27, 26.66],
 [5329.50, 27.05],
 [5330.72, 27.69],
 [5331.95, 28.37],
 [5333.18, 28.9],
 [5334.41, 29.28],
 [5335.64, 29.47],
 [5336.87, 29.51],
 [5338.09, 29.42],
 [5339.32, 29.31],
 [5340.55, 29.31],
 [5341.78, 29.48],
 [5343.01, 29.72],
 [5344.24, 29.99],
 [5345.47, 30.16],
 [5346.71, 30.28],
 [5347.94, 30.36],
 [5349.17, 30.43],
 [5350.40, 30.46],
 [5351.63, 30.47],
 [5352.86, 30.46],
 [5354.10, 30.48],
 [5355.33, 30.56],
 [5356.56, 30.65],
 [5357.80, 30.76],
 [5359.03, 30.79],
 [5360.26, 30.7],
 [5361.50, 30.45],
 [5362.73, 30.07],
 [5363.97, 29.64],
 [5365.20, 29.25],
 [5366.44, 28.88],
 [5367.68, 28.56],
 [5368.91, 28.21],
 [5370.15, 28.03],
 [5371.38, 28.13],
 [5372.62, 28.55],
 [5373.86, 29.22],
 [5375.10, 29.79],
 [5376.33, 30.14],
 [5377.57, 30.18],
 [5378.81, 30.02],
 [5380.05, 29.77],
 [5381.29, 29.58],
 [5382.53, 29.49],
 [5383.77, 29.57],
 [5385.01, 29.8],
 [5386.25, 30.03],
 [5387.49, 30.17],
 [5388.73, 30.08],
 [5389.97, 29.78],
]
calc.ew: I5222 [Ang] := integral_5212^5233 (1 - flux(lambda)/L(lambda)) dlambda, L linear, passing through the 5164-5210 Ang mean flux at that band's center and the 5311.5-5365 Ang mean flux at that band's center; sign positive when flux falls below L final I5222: -1.7 Ang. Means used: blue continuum 24.9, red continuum 29.7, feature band 28.1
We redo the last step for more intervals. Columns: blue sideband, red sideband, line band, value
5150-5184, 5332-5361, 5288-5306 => -1.0 Ang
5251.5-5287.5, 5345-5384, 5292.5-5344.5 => -1.2 Ang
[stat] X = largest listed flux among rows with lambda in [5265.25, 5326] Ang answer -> 31.25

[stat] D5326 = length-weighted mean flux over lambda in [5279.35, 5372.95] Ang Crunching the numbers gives 29.7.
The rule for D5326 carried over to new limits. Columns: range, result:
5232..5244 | 29.2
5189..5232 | 27.8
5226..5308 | 28.9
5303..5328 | 30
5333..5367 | 30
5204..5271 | 28.2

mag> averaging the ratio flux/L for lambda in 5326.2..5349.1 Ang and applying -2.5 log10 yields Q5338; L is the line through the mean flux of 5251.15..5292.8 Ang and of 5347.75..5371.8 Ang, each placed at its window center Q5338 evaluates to 0.02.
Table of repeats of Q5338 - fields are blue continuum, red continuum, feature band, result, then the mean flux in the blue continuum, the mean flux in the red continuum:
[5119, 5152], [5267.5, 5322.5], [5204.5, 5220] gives 0.050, 28.1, 29.6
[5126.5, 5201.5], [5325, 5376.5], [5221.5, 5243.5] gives -0.044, 26.2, 29.4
